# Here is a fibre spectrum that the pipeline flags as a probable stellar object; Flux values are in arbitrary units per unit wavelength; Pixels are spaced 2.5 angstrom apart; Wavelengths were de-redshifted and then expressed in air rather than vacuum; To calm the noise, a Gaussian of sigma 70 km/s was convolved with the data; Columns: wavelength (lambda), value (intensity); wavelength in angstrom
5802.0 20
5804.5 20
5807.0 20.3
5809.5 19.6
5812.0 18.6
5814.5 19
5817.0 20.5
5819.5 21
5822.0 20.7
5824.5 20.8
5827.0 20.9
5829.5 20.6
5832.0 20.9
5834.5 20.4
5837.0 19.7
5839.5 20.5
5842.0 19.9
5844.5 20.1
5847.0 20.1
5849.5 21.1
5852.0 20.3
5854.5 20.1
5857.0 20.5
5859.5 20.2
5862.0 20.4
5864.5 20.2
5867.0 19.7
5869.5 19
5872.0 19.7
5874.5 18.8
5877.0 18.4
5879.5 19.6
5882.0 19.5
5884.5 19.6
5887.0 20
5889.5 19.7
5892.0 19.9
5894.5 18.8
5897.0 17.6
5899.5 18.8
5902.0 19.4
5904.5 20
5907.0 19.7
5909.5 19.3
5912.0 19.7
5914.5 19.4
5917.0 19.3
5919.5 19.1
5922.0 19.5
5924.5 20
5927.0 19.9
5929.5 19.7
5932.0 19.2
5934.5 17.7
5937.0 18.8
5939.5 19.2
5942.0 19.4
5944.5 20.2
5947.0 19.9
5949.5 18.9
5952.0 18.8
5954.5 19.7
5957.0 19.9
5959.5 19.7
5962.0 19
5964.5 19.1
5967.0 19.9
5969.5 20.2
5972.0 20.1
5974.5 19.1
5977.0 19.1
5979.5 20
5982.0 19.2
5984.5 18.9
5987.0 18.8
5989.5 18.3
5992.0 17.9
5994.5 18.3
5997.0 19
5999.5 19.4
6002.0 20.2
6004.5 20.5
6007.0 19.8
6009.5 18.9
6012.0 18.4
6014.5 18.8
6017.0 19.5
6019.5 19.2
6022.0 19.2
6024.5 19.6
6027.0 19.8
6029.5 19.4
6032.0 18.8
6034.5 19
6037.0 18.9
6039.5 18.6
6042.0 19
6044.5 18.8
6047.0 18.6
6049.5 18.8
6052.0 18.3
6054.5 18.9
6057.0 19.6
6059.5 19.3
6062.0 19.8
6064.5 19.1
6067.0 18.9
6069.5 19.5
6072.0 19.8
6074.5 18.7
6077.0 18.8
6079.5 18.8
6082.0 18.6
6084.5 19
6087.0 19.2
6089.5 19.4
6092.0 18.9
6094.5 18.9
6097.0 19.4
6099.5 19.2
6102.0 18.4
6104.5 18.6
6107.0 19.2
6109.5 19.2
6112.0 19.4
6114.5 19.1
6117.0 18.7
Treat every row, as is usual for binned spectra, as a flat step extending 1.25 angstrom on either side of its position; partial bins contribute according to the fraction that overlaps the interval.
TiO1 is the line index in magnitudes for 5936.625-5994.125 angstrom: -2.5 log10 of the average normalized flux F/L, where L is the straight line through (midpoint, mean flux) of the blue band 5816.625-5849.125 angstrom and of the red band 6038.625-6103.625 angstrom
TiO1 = 0.02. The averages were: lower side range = 20.5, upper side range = 19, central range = 19.3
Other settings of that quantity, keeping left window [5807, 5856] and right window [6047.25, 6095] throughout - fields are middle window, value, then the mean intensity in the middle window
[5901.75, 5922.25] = 0.020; 19.5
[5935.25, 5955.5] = 0.021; 19.3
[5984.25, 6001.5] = 0.042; 18.7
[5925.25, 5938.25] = 0.037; 19.1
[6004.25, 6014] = 0.007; 19.2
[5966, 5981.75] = -0.008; 19.7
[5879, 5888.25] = 0.017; 19.7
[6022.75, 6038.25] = 0.001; 19.2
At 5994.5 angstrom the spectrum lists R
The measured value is 18.3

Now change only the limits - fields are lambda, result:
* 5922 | 19.5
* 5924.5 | 20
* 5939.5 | 19.2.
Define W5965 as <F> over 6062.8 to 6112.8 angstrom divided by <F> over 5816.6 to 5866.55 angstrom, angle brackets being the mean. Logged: 0.9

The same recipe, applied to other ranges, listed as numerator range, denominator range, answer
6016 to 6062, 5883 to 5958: 0.99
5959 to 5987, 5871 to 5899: 1.01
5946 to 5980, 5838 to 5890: 0.98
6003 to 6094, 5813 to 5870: 0.94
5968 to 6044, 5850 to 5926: 0.98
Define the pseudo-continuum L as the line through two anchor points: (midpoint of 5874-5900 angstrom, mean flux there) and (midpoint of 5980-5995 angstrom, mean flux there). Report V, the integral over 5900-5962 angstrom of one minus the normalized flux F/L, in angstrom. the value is -1.5 angstrom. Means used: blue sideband 19.2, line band 19.4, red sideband 18.7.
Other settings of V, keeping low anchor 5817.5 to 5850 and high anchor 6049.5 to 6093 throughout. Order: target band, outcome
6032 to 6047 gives 0.3 angstrom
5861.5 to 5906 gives 1.8 angstrom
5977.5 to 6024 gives 0.9 angstrom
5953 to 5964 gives 0.1 angstrom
